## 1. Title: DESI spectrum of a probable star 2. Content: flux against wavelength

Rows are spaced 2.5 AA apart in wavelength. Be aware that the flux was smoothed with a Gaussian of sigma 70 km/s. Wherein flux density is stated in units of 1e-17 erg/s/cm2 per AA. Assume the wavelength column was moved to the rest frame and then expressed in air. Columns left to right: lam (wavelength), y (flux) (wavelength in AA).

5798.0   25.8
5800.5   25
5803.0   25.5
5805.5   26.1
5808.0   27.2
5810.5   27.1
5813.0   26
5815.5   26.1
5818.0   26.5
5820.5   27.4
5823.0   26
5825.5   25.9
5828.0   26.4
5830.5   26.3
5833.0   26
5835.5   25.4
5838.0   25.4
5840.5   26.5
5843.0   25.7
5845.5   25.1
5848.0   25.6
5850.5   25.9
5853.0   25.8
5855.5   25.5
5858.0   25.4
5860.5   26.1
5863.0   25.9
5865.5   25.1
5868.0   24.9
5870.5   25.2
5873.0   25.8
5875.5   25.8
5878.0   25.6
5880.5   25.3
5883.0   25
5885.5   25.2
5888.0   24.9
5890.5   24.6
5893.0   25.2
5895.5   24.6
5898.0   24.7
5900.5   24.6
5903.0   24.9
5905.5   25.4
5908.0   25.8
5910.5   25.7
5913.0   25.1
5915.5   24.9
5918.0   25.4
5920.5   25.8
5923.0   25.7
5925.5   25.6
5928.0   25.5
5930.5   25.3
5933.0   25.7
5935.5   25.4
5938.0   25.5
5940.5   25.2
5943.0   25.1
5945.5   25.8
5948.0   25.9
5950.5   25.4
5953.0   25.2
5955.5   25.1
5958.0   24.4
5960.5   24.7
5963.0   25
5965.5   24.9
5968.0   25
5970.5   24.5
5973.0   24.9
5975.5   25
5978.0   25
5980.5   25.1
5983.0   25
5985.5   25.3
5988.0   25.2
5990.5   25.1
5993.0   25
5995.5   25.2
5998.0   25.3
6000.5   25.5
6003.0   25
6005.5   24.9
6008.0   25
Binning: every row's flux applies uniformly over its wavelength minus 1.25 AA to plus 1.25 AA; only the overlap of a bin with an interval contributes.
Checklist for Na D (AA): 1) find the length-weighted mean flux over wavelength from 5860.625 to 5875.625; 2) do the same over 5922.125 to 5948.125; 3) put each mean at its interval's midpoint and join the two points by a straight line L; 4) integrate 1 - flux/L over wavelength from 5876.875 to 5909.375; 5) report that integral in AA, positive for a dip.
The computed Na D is 0.5 AA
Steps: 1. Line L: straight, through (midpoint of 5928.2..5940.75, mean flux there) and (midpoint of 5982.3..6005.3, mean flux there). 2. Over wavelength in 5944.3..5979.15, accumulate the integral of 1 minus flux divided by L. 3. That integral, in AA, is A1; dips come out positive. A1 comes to 0.4 AA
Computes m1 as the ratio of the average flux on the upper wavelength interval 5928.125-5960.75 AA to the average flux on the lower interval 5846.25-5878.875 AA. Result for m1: 1.0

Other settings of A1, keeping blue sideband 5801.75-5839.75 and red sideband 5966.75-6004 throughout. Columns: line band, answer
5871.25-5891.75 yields 0.4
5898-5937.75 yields 0.3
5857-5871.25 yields 0.3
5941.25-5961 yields 0.1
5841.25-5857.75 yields 0.3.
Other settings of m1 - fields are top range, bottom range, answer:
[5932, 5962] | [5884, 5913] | 1.01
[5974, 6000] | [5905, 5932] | 0.99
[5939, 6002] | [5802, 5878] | 0.97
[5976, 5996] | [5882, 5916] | 1.00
